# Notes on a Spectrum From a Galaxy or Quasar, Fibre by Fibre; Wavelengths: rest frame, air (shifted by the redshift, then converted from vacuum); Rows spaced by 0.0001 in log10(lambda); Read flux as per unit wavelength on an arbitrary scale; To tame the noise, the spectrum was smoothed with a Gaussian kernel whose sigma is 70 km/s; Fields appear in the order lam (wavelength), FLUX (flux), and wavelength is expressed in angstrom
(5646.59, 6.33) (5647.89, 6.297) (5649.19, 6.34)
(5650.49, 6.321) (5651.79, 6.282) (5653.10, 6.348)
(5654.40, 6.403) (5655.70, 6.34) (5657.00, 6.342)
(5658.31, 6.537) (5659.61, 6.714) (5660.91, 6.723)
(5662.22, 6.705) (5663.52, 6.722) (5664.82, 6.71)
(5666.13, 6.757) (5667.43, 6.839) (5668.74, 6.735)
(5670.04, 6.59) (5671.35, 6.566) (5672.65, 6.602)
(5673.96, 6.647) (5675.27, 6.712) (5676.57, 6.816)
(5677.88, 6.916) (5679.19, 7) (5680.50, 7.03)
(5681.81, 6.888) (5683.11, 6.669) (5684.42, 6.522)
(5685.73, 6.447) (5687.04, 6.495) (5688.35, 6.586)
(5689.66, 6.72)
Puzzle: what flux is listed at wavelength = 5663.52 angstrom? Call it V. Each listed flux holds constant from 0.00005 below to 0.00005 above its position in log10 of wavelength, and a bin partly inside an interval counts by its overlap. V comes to 6.722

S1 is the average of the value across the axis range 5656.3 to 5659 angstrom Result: 6.44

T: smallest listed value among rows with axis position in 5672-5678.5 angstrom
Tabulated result 6.602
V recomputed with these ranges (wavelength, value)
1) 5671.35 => 6.566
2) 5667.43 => 6.839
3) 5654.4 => 6.403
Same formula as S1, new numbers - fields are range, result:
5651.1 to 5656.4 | 6.34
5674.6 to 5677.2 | 6.77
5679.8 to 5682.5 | 6.97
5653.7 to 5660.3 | 6.47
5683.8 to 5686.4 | 6.48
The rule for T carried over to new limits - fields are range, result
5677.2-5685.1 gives 6.522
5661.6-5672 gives 6.566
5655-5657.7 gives 6.34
